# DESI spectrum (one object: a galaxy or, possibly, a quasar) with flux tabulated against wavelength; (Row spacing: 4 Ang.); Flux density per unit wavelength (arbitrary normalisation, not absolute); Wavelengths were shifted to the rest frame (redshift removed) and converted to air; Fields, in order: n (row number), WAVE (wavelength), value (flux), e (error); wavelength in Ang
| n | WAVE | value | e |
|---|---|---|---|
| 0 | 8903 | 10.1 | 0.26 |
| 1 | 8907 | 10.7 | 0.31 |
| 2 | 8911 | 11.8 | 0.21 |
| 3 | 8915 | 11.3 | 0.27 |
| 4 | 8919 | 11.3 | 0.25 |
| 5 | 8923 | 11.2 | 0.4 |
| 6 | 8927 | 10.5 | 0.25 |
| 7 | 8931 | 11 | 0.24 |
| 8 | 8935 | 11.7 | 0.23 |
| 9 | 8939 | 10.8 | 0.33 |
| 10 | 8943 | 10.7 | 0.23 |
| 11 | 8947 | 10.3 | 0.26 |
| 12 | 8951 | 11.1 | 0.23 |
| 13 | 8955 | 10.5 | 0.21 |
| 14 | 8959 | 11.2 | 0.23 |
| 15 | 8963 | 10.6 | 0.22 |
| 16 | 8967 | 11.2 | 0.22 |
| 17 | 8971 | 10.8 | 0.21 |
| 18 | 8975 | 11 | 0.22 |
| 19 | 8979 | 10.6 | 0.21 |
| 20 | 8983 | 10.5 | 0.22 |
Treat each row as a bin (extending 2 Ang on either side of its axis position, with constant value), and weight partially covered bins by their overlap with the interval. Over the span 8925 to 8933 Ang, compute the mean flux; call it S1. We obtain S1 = 10.8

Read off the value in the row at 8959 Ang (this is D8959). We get 11.2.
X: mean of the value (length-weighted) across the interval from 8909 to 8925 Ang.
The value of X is 11.4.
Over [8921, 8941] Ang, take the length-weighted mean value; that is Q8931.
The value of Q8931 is 11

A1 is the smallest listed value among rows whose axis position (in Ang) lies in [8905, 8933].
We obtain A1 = 10.5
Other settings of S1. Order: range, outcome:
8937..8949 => 10.6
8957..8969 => 11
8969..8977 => 10.9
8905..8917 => 11.3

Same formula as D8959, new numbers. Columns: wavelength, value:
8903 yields 10.1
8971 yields 10.8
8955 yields 10.5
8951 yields 11.1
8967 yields 11.2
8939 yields 10.8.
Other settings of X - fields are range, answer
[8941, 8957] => 10.7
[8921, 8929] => 10.8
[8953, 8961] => 10.8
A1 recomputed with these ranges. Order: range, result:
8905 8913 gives 10.7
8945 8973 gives 10.3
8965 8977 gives 10.8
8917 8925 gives 11.2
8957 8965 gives 10.6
